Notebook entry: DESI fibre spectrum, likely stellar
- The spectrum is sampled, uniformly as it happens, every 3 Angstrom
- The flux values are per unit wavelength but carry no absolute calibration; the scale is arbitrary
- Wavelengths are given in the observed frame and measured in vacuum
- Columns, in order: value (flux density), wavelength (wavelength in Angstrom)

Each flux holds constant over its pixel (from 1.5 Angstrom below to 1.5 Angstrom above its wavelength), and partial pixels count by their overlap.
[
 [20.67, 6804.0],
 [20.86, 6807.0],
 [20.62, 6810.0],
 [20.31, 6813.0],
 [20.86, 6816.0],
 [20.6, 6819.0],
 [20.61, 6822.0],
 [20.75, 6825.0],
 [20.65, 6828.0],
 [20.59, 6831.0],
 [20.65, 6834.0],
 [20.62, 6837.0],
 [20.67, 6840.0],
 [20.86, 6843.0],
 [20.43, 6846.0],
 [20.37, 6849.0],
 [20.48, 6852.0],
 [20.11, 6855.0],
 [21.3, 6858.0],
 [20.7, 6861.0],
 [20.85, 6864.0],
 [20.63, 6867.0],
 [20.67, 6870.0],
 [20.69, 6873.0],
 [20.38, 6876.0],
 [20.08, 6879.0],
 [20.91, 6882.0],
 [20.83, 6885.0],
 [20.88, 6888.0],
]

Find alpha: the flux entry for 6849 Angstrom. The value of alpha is 20.37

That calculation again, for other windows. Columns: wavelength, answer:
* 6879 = 20.08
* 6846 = 20.43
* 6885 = 20.83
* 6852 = 20.48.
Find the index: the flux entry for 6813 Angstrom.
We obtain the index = 20.31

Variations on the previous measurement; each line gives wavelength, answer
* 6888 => 20.88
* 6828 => 20.65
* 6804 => 20.67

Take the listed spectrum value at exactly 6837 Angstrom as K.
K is 20.62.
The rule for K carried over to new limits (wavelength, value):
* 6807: 20.86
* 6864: 20.85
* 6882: 20.91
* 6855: 20.11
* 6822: 20.61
